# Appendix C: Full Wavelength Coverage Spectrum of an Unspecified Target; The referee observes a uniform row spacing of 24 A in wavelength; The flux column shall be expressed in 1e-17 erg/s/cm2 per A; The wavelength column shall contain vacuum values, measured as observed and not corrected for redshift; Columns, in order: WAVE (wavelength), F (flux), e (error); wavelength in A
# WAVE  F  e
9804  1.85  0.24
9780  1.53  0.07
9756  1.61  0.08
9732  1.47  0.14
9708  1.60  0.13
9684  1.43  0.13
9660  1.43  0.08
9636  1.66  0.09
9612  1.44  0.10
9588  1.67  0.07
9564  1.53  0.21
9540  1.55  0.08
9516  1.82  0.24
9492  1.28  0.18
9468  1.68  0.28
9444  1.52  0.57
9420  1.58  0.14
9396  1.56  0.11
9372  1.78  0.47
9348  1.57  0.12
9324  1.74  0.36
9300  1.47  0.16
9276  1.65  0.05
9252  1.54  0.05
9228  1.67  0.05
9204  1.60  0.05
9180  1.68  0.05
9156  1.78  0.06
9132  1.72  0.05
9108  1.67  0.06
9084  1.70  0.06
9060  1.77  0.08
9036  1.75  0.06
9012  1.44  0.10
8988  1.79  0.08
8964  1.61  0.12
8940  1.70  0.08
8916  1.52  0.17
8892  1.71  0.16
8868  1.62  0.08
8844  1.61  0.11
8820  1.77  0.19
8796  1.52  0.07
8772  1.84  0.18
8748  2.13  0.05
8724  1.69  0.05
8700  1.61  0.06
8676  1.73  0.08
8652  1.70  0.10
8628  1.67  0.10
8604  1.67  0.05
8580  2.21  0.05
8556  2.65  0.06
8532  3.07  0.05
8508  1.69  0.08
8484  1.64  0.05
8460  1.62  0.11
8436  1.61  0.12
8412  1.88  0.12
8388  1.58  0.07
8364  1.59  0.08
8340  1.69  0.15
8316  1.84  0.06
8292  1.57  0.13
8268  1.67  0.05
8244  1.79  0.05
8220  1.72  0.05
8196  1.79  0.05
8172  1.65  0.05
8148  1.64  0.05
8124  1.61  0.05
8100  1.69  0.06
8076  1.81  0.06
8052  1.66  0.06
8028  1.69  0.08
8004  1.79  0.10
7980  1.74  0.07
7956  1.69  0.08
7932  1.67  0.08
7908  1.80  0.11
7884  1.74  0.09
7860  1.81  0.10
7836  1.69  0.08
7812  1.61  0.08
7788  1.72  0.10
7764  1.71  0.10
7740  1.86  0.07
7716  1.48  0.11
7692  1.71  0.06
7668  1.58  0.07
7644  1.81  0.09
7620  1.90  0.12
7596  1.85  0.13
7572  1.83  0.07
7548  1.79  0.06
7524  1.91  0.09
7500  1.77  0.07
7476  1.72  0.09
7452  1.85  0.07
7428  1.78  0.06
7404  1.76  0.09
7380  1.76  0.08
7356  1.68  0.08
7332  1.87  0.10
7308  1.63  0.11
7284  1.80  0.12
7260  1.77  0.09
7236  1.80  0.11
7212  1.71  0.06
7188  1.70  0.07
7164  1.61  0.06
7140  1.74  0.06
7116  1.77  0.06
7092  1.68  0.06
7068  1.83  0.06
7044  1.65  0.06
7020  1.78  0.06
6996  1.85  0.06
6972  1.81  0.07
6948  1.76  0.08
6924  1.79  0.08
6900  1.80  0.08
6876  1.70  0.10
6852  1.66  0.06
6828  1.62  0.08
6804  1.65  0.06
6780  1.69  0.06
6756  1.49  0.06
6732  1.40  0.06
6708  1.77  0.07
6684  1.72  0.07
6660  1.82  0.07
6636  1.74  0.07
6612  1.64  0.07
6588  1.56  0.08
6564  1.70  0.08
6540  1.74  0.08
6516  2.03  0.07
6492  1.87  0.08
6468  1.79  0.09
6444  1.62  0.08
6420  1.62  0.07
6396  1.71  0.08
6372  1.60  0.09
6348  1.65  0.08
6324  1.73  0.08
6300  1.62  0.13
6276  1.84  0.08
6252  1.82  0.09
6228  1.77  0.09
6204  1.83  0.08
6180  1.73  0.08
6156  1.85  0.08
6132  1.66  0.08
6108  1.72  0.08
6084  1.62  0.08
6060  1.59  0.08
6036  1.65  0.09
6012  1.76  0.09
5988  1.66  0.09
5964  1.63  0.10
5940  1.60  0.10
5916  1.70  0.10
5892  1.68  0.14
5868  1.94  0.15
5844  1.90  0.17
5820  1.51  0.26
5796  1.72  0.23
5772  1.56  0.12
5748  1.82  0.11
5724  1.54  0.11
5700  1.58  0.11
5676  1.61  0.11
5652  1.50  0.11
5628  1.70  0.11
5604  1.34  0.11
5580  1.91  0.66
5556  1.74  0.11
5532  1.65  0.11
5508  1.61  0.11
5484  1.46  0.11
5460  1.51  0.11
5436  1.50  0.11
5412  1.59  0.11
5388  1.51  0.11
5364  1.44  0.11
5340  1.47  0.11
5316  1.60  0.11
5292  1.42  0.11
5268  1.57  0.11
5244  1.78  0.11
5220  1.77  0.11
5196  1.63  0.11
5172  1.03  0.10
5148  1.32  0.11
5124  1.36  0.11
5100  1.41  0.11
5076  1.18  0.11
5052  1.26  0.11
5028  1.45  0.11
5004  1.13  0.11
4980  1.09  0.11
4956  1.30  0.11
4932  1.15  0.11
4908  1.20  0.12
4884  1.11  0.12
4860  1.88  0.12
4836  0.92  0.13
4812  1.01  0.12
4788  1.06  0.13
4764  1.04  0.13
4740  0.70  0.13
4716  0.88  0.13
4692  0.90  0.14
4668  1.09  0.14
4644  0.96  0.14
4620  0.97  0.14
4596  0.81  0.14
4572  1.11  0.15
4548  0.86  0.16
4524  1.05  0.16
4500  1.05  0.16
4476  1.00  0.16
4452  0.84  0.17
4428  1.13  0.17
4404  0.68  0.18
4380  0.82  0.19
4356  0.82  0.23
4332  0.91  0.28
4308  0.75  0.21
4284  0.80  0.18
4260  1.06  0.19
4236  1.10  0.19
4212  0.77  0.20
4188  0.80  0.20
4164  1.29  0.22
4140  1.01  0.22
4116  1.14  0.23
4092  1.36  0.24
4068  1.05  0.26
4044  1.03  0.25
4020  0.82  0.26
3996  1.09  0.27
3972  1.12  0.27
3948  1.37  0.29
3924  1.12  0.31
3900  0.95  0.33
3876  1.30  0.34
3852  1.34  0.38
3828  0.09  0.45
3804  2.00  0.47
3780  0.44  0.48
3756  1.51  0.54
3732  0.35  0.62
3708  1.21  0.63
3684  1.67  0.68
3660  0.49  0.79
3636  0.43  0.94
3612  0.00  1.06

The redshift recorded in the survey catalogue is 0.301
